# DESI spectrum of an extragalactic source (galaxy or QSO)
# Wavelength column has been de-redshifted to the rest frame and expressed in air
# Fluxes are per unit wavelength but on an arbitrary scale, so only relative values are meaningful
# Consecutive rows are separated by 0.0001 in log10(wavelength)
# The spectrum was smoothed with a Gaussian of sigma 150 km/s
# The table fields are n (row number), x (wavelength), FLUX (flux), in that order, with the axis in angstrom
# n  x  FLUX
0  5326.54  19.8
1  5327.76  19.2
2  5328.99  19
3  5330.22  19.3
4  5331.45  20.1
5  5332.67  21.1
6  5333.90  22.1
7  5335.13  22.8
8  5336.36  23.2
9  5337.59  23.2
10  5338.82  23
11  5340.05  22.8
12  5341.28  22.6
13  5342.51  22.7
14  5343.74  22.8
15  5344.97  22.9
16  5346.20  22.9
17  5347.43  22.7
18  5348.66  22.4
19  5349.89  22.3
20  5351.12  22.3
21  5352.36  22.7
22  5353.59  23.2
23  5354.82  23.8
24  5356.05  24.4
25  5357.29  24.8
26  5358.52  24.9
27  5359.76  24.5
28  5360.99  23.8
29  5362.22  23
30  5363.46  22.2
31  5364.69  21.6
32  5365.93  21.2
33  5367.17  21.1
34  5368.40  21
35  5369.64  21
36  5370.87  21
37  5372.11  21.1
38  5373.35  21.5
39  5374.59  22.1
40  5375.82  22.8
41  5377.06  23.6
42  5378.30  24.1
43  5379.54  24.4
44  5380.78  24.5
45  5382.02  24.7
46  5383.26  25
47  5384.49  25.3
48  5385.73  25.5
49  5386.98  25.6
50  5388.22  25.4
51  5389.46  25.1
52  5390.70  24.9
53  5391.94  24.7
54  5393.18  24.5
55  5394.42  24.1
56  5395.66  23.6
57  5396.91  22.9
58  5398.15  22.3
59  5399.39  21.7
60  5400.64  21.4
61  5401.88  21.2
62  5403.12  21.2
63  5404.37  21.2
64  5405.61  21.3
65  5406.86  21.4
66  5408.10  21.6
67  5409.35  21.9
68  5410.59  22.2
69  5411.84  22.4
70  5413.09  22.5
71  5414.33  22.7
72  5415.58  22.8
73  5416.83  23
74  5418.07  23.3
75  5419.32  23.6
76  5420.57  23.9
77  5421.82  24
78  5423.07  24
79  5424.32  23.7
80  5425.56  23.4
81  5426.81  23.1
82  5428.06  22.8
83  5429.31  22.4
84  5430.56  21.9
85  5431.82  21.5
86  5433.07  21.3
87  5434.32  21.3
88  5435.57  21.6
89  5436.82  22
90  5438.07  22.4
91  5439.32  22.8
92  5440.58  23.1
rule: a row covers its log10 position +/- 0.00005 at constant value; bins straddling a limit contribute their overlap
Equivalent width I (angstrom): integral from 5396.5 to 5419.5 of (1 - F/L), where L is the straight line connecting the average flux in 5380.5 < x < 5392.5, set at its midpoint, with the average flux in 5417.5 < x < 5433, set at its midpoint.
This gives 1.77 angstrom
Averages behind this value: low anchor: 25.1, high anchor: 23.1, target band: 22.1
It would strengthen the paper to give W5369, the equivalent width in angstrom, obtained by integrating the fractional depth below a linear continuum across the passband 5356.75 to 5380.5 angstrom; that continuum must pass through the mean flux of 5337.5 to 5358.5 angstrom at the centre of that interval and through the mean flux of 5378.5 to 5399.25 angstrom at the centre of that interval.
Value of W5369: 1.1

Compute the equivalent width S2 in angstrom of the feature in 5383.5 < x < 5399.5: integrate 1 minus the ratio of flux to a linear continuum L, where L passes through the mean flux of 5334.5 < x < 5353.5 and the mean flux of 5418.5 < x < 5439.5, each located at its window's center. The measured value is -1.2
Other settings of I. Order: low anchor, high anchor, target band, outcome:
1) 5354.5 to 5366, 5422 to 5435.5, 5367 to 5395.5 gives -0.5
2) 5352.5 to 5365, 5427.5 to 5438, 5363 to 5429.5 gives -0.7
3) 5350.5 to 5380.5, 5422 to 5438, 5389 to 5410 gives 0.0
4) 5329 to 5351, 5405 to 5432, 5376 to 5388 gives -1.2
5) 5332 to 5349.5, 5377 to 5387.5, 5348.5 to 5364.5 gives 0.0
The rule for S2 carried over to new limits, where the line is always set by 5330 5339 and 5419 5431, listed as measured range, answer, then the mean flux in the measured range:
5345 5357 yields -0.5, 23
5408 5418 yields 0.3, 22.5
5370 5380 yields 0.0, 22.5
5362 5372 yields 0.4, 21.4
